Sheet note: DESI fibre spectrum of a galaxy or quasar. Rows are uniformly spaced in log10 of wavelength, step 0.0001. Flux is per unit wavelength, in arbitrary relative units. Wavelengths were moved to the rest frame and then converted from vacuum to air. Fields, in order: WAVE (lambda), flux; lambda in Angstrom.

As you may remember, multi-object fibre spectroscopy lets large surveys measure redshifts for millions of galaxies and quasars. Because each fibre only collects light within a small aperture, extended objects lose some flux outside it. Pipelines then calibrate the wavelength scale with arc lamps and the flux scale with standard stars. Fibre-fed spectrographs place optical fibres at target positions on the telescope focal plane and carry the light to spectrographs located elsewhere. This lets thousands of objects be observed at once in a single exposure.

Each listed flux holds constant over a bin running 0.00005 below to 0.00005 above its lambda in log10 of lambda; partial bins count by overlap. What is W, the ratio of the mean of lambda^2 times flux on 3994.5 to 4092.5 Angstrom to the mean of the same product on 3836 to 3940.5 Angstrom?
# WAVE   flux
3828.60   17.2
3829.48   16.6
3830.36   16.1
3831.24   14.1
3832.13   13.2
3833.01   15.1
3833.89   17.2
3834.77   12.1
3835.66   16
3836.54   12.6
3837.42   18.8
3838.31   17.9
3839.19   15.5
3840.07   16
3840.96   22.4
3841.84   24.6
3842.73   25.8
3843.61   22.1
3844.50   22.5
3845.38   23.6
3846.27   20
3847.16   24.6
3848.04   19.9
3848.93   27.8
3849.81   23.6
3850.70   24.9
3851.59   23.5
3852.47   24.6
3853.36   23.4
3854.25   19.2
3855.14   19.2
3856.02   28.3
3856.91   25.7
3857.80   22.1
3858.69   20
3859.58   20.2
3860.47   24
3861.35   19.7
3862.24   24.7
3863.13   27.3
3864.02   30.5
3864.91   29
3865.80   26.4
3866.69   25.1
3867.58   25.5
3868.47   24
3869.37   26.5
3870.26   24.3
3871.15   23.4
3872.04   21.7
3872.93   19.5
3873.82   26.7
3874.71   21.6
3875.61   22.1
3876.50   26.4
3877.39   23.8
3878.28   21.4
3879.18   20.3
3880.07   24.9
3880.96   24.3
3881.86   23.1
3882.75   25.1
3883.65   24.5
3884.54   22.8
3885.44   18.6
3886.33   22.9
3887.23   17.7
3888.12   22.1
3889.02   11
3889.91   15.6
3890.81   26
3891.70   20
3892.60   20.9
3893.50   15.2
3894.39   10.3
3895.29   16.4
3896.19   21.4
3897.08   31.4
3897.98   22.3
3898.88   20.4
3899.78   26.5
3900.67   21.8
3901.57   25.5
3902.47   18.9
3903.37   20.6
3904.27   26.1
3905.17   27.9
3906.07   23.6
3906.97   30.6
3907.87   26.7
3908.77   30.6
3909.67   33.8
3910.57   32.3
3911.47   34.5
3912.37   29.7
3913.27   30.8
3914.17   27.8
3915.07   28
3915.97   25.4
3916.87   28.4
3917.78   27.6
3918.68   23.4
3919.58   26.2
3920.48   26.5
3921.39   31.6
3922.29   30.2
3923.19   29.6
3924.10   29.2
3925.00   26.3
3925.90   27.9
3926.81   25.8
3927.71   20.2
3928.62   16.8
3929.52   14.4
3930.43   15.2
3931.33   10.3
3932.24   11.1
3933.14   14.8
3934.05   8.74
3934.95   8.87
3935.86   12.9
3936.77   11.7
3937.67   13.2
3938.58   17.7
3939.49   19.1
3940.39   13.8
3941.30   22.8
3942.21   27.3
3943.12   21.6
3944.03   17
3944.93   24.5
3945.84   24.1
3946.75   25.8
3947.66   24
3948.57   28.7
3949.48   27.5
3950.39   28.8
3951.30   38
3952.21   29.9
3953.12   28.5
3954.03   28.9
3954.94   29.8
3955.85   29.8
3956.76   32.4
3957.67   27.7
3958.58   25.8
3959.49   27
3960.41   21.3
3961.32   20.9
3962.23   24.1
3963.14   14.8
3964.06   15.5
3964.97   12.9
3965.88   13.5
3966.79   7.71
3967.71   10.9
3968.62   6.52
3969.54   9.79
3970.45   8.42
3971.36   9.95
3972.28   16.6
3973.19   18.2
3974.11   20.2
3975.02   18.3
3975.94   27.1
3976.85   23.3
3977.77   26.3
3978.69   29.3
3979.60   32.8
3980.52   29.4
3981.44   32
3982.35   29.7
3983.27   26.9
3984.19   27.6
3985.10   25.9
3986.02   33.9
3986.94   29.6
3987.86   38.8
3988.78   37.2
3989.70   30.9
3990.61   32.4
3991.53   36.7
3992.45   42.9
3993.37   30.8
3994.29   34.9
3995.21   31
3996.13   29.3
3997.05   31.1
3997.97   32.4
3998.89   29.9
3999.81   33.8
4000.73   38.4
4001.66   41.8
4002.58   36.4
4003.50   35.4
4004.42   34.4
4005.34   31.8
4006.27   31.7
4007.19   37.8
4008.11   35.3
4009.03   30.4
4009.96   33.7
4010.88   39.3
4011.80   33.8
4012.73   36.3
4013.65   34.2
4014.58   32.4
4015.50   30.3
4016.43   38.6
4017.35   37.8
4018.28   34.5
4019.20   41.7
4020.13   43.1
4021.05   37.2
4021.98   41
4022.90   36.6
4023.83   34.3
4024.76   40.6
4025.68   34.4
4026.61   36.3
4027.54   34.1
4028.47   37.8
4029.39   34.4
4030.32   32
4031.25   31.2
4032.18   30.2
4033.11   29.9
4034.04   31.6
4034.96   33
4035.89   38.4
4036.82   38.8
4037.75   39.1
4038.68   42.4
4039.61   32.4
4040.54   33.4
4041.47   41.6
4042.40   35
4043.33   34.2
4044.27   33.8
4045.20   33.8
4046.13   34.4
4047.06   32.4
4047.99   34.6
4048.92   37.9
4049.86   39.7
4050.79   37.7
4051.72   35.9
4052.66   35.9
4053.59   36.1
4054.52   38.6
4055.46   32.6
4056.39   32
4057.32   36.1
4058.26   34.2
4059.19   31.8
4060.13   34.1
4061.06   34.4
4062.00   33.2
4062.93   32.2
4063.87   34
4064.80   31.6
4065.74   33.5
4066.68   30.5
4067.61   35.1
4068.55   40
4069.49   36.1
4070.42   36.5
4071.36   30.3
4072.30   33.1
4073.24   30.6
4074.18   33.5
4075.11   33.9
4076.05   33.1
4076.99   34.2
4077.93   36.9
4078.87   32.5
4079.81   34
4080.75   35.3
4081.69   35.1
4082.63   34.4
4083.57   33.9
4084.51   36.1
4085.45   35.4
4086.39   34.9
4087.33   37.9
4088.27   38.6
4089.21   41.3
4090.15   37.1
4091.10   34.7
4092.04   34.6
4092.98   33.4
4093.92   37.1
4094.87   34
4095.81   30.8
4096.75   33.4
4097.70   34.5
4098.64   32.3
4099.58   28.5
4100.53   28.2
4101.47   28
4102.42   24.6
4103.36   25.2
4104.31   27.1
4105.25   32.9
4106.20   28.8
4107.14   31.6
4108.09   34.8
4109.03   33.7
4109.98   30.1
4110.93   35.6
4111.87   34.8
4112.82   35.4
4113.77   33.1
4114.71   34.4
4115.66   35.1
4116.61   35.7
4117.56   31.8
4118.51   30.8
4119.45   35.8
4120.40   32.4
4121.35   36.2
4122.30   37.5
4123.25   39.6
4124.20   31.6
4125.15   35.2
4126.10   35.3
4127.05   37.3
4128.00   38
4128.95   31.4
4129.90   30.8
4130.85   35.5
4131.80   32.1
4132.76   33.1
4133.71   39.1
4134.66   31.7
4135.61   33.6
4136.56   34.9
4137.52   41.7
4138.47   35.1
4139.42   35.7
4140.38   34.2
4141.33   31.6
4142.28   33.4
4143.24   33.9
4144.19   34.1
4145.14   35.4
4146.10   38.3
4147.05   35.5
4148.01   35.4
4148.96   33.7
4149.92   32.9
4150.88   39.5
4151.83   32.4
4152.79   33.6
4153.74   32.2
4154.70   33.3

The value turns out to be 1.68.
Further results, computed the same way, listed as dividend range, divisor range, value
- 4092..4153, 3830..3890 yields 1.76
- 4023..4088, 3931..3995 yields 1.57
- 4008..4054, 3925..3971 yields 1.86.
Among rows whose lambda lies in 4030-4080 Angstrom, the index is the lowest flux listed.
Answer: 29.9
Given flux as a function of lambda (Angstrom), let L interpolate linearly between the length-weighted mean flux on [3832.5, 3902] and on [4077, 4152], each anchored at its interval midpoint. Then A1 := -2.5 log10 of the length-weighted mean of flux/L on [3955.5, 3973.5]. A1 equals 0.45 mag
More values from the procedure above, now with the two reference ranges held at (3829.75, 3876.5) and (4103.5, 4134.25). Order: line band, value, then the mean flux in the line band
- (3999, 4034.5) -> -0.21 mag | 35.3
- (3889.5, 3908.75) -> 0.07 mag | 22.5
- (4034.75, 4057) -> -0.18 mag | 36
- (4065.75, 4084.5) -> -0.08 mag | 34.2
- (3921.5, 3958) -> 0.15 mag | 22.5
